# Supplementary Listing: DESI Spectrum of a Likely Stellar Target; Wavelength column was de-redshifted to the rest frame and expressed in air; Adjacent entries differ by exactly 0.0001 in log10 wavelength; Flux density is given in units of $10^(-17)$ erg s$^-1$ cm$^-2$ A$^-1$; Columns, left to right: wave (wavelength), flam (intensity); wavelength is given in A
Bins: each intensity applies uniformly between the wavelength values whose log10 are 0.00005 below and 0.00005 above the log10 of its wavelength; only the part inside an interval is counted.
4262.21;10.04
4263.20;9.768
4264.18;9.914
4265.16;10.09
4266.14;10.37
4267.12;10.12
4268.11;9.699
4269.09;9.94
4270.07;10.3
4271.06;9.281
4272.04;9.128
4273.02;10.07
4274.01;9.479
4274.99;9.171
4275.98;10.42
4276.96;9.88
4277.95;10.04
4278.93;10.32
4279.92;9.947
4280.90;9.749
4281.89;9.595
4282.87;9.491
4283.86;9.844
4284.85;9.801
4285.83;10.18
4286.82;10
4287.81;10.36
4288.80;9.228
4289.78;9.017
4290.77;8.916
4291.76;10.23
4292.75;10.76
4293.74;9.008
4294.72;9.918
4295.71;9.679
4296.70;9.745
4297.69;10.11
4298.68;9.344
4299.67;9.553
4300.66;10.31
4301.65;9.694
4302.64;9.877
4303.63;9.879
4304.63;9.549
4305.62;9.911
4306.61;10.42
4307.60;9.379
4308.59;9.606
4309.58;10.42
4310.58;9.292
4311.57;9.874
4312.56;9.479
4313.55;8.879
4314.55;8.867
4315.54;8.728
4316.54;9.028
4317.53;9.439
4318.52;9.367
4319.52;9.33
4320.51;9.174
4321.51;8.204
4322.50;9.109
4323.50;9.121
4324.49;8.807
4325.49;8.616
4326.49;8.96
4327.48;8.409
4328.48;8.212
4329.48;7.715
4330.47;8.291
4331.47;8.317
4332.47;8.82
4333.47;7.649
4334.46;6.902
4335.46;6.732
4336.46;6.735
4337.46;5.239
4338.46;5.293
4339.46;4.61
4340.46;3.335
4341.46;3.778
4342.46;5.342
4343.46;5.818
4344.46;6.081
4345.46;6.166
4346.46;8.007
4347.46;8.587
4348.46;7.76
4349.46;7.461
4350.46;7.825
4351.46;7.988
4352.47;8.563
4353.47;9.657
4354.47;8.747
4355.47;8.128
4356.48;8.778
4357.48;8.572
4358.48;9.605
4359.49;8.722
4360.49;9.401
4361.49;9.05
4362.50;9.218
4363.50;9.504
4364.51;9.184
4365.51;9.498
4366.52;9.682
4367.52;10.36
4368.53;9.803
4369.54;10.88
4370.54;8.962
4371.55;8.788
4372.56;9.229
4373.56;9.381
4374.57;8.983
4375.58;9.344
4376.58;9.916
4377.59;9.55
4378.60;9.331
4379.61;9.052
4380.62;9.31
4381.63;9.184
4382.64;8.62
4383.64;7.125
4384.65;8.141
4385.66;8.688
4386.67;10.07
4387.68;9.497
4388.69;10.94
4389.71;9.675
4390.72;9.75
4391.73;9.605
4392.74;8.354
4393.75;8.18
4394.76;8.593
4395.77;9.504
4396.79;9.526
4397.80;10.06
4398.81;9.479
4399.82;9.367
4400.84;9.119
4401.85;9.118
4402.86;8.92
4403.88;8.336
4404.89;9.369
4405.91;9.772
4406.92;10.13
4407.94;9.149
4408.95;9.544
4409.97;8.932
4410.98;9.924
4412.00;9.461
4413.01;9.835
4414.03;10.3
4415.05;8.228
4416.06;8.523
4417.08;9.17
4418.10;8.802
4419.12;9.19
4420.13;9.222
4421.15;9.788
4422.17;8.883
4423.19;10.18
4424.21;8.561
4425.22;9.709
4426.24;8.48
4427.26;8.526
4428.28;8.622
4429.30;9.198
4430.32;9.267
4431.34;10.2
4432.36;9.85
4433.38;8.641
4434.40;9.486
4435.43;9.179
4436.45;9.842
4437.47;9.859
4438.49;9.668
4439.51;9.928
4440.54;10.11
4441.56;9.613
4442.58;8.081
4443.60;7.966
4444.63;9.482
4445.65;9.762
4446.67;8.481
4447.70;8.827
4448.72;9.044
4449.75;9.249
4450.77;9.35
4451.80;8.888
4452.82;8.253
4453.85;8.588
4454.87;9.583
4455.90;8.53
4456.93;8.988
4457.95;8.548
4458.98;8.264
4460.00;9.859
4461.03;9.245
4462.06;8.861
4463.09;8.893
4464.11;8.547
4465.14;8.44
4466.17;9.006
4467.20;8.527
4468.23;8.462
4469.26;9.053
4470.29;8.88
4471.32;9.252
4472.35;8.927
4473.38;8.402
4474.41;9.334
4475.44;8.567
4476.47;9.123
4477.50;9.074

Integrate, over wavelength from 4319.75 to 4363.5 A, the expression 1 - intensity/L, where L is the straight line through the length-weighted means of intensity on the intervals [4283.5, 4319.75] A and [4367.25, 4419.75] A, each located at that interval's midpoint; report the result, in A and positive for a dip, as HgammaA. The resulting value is 8.1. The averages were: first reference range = 9.65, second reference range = 9.28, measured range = 7.74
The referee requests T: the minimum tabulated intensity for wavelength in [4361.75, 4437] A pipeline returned 7.125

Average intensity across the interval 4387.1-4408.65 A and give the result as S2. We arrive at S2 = 9.36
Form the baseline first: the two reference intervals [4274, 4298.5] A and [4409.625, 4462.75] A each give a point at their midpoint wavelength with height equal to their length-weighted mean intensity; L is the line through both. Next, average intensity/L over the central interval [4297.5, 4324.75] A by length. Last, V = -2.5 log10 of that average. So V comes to 0.03 mag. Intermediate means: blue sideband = 9.8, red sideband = 9.17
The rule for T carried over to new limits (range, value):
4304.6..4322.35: 8.204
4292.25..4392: 3.335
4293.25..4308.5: 9.008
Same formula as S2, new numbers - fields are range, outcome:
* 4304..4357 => 8.09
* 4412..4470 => 9.1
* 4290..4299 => 9.73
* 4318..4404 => 8.5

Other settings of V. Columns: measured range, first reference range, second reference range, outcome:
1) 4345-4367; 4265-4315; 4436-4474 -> 0.10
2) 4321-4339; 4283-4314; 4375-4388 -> 0.21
